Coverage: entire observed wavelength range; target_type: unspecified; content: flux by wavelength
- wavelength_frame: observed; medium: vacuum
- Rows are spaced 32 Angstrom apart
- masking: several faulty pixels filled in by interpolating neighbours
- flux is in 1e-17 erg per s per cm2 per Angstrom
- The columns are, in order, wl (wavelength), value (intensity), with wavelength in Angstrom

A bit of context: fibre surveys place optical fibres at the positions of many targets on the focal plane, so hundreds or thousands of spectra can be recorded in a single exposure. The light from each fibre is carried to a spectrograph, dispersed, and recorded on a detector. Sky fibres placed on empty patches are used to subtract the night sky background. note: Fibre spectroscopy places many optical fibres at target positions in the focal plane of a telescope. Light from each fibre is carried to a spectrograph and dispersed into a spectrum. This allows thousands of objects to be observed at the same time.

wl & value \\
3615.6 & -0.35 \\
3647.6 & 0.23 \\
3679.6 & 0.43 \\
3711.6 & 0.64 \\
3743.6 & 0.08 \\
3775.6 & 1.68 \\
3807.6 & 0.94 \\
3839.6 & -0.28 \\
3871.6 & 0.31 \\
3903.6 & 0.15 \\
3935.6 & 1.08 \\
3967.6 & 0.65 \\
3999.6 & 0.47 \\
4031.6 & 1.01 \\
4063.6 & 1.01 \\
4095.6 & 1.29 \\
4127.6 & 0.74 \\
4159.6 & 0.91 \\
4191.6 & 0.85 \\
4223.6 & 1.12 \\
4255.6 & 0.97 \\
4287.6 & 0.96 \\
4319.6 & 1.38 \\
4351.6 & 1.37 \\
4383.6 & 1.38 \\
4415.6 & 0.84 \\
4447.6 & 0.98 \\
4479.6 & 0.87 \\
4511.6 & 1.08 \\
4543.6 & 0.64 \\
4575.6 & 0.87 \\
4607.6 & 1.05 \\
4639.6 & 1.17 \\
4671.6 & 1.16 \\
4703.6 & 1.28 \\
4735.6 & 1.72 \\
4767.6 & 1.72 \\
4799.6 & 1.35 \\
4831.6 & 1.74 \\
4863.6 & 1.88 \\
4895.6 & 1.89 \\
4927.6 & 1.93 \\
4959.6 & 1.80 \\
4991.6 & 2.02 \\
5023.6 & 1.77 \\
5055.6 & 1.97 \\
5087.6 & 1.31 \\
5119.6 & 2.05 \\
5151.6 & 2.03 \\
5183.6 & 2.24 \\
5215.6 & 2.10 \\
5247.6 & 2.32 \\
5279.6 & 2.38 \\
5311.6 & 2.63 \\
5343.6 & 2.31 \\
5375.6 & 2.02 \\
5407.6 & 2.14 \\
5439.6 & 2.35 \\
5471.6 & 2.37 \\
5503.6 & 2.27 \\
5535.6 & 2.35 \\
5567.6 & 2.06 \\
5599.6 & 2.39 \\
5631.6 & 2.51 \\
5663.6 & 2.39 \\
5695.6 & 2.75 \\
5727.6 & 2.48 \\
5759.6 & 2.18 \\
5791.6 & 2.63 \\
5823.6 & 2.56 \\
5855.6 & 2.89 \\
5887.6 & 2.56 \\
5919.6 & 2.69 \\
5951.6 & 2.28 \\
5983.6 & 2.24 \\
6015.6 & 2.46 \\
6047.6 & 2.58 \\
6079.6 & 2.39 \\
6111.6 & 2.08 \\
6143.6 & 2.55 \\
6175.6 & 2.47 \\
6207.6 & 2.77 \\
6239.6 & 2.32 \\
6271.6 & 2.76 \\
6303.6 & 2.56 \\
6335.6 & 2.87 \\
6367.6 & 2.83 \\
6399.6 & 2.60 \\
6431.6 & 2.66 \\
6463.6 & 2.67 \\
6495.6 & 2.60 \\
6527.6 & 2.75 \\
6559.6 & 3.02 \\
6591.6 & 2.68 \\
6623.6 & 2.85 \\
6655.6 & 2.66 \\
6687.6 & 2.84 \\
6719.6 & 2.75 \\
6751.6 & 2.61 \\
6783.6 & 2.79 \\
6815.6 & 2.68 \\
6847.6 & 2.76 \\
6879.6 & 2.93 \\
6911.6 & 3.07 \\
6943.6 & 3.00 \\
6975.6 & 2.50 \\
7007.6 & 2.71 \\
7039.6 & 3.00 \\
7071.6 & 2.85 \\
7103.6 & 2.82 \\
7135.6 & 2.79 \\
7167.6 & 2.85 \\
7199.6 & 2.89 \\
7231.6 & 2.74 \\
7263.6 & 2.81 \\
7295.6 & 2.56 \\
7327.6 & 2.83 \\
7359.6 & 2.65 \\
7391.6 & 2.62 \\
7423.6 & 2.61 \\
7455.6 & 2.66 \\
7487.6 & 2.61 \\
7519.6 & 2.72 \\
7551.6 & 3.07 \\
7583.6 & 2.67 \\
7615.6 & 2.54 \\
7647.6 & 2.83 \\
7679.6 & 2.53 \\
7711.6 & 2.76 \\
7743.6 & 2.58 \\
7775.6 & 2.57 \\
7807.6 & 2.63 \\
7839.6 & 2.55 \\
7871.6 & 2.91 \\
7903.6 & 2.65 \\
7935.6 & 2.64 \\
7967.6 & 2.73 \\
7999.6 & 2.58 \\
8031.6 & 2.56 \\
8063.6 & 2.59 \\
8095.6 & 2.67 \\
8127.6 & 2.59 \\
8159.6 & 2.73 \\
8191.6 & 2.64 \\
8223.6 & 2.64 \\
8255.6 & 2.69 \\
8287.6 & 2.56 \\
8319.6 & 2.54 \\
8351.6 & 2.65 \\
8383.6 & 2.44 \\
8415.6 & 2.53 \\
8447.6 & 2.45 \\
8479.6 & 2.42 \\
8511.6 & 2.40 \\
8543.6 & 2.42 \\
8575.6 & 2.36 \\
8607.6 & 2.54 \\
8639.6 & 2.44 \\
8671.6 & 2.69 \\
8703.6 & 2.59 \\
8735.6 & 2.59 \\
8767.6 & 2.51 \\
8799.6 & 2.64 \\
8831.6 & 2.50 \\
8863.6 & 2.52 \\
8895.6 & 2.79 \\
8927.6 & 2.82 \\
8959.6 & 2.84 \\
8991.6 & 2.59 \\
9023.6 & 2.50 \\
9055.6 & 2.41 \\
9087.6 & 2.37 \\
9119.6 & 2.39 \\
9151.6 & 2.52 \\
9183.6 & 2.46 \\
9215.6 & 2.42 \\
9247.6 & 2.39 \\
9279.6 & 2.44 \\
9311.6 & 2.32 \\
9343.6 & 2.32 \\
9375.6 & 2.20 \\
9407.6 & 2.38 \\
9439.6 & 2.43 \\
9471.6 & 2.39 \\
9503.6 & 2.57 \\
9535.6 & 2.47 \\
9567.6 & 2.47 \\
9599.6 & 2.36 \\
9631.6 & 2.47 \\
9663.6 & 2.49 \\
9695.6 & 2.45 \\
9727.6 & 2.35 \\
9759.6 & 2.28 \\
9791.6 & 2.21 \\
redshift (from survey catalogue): 0.183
